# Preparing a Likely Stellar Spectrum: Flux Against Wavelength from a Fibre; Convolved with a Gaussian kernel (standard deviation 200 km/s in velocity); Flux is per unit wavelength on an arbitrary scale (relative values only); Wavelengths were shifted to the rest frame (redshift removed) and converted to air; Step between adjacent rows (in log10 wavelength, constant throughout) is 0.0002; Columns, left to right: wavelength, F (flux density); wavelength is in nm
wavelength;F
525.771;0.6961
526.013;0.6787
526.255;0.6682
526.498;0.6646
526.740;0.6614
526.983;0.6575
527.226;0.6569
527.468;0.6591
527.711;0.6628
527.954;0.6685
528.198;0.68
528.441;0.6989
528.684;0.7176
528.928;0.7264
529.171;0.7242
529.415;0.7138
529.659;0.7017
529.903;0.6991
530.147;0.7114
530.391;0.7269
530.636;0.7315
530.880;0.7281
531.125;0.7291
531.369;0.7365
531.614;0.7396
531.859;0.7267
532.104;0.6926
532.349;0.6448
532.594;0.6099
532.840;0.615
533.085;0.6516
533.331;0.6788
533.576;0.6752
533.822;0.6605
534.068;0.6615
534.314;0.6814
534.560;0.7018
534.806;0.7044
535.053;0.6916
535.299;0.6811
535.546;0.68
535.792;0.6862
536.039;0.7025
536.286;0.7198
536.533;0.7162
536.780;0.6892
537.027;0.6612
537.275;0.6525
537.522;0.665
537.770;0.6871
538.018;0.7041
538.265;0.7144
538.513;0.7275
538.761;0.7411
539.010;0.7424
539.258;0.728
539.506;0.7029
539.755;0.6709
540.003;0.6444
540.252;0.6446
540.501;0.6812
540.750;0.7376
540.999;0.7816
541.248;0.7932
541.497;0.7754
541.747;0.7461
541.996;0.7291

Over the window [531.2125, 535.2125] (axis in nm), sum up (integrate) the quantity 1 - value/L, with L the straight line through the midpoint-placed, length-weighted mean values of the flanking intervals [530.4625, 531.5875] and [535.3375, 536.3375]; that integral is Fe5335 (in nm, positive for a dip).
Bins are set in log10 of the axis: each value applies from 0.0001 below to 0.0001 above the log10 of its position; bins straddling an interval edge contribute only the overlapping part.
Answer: 0.194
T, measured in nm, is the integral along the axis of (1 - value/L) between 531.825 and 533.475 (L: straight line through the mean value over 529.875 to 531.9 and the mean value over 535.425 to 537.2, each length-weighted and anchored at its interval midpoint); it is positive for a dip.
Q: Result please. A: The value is 0.136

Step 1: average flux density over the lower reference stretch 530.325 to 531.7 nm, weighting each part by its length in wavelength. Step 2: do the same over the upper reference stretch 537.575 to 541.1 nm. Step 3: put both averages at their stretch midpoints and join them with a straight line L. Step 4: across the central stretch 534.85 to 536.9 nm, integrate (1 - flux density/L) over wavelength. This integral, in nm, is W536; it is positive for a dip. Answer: 0.06 nm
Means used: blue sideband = 0.732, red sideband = 0.706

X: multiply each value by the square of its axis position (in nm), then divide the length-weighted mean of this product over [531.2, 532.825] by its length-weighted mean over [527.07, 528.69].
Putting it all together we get 1.0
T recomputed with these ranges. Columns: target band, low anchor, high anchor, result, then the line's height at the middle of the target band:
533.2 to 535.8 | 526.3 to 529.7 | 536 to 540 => 0.048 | 0.694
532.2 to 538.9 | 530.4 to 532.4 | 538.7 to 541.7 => 0.352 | 0.72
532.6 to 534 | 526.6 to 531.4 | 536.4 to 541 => 0.092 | 0.698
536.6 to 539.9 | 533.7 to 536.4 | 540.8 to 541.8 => 0.148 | 0.732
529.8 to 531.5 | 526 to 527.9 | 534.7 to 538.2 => -0.127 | 0.673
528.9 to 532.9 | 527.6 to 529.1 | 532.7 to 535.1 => -0.122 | 0.683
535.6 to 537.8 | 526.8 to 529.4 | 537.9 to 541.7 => 0.076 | 0.711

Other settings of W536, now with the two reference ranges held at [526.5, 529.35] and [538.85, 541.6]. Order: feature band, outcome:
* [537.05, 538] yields 0.05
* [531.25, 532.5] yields -0.02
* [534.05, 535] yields 0.02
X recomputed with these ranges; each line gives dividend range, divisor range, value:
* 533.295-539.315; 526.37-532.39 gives 1.02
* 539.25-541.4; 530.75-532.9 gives 1.06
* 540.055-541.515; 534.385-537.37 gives 1.07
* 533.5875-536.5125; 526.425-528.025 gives 1.07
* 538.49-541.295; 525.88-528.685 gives 1.11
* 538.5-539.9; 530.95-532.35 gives 1.03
